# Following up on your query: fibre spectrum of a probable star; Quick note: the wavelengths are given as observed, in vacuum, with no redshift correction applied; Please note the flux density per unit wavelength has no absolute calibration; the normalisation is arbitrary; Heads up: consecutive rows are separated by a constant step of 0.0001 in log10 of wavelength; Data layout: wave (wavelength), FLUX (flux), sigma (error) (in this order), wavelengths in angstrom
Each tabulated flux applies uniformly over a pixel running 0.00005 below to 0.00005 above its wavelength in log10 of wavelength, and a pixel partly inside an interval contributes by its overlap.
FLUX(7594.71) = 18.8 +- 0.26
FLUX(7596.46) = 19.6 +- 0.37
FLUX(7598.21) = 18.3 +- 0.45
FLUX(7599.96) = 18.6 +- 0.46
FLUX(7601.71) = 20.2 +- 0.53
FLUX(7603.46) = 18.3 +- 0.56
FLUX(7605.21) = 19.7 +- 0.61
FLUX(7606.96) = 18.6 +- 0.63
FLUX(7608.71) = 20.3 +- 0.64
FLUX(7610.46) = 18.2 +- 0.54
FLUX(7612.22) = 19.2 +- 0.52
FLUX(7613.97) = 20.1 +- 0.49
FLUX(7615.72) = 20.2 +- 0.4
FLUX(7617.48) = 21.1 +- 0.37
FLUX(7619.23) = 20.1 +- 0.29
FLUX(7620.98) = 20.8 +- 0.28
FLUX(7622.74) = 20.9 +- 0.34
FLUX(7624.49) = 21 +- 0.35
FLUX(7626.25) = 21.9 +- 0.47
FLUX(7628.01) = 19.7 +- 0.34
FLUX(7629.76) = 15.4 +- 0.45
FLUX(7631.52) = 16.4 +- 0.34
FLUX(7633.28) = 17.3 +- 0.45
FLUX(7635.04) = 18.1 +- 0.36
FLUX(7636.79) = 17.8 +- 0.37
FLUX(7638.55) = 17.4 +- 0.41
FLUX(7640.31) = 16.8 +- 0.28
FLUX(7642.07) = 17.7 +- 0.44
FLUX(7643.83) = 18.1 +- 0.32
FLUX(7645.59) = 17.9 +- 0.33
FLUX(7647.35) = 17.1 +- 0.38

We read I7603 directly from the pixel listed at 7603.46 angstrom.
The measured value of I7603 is 18.3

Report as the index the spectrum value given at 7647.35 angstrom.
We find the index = 17.1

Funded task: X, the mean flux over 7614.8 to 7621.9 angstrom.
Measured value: 20.6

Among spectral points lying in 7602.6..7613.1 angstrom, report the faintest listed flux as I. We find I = 18.2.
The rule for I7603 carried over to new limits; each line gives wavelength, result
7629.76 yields 15.4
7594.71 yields 18.8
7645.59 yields 17.9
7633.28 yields 17.3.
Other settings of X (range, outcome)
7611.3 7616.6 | 19.8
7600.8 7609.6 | 19.4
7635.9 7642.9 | 17.4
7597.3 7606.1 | 19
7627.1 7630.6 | 17.6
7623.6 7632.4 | 18.9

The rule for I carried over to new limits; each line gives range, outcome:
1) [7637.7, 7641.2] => 16.8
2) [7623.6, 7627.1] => 21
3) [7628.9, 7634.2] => 15.4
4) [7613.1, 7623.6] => 20.1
